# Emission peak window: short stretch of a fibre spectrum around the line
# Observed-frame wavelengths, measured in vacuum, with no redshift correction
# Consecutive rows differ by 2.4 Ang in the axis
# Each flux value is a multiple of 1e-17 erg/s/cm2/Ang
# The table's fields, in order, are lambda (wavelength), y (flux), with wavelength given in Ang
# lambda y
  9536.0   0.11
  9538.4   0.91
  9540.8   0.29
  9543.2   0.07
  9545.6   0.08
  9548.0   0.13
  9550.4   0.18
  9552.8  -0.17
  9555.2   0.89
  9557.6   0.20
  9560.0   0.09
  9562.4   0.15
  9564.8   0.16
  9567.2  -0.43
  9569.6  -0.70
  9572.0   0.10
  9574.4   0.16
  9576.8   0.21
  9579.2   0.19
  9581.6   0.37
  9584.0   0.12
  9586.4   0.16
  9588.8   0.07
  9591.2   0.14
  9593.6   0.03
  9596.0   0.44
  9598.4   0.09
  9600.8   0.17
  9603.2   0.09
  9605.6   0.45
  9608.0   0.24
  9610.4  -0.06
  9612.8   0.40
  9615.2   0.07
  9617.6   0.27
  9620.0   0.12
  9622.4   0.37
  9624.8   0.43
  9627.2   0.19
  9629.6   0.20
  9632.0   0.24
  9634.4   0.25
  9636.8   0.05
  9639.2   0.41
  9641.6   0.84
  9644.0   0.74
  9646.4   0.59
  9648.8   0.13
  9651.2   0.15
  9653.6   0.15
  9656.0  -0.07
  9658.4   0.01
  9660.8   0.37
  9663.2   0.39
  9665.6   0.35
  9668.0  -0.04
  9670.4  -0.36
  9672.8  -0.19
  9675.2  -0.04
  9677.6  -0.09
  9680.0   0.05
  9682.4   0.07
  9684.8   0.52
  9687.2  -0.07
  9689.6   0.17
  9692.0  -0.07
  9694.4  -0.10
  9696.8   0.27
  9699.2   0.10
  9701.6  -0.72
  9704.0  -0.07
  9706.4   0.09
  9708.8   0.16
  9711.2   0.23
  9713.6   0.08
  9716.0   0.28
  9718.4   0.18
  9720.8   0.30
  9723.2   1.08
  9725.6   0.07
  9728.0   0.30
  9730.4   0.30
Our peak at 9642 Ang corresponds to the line H-beta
